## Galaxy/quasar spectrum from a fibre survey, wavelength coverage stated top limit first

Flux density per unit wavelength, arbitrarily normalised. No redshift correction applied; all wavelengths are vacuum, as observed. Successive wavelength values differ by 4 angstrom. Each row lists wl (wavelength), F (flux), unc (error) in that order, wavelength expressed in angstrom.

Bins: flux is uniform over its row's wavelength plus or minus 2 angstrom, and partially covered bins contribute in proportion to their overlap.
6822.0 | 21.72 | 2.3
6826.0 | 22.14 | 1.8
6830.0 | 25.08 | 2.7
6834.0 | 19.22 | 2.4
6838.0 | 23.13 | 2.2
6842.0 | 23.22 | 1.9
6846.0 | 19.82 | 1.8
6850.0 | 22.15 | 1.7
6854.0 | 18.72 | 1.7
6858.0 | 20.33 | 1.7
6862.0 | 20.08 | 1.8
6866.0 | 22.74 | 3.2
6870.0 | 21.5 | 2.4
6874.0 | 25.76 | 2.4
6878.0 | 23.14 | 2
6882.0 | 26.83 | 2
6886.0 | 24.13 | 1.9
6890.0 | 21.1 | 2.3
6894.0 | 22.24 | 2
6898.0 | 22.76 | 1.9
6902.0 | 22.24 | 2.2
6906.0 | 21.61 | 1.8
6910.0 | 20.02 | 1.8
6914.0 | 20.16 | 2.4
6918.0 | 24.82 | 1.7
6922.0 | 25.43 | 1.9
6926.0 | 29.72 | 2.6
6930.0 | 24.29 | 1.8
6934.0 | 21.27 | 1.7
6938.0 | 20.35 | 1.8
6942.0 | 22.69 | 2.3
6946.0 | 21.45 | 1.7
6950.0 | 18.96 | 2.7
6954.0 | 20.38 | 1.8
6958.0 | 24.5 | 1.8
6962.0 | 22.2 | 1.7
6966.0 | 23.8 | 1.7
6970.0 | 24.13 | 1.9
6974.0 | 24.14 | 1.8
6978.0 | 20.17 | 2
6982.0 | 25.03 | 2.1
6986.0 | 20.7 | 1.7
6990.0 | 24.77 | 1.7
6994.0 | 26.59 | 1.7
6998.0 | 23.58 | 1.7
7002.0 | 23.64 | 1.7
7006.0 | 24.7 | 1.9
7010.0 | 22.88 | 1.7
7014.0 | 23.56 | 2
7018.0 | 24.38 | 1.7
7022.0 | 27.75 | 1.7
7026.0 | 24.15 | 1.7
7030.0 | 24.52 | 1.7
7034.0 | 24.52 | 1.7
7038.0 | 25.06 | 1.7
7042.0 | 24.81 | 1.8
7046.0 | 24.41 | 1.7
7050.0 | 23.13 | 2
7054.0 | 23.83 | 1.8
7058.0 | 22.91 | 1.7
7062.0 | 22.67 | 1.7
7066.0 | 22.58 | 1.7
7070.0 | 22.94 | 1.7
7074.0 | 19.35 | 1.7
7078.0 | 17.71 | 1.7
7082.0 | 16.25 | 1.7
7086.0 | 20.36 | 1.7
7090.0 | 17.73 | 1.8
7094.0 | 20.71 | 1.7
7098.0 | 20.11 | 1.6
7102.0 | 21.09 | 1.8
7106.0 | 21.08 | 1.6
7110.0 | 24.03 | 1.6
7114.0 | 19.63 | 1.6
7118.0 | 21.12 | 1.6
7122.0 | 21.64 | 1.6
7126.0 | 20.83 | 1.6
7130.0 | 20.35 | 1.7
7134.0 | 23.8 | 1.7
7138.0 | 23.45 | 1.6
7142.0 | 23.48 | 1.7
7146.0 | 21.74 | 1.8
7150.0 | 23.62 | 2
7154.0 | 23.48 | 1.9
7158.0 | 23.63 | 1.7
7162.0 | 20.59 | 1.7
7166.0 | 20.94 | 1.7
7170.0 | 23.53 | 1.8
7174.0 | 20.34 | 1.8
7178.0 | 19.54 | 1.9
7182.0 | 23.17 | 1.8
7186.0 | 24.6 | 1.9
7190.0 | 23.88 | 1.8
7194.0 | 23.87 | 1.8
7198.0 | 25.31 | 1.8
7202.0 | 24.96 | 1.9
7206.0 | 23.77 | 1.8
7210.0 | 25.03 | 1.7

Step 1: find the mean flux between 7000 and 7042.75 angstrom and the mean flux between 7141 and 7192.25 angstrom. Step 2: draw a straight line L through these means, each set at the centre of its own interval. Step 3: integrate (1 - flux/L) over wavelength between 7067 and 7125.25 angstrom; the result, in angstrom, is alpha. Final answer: 7.8 angstrom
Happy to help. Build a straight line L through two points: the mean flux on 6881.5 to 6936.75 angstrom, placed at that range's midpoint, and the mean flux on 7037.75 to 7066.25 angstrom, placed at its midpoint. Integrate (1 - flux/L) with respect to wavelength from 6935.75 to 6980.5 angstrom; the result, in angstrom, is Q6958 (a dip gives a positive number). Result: 2.4 angstrom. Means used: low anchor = 23.2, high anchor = 23.7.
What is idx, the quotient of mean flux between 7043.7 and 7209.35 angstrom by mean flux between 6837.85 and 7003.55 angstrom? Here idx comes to 0.97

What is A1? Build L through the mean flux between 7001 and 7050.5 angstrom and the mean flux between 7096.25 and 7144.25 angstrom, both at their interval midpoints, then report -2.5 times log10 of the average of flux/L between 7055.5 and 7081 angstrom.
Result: 0.10 mag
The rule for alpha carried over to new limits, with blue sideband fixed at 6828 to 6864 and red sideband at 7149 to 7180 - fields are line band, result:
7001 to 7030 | -3.82 angstrom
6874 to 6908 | -2.83 angstrom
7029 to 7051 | -2.83 angstrom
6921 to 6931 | -2.49 angstrom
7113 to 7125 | 0.51 angstrom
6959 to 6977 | -1.58 angstrom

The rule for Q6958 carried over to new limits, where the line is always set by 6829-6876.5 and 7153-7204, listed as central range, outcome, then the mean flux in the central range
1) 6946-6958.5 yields 0.67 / 20.9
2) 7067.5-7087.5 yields 2.81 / 19.4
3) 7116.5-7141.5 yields 0.83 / 22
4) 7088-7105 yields 1.98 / 20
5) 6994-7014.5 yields -1.54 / 24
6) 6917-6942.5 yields -2.44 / 24.1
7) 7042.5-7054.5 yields -0.79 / 23.9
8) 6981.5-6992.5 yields -0.60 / 23.4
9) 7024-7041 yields -1.66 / 24.6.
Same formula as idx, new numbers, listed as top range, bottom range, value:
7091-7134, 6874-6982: 0.92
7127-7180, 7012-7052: 0.90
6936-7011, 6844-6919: 1.04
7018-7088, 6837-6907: 1.02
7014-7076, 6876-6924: 1.04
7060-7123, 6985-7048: 0.84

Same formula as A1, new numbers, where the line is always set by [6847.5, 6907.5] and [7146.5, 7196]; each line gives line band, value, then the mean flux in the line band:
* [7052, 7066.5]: -0.03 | 23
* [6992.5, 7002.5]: -0.10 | 24.6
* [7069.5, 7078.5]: 0.13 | 19.9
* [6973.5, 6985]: -0.02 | 22.8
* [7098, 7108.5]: 0.07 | 21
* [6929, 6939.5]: 0.03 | 21.8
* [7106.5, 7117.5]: 0.04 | 21.6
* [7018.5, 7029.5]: -0.14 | 25.5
